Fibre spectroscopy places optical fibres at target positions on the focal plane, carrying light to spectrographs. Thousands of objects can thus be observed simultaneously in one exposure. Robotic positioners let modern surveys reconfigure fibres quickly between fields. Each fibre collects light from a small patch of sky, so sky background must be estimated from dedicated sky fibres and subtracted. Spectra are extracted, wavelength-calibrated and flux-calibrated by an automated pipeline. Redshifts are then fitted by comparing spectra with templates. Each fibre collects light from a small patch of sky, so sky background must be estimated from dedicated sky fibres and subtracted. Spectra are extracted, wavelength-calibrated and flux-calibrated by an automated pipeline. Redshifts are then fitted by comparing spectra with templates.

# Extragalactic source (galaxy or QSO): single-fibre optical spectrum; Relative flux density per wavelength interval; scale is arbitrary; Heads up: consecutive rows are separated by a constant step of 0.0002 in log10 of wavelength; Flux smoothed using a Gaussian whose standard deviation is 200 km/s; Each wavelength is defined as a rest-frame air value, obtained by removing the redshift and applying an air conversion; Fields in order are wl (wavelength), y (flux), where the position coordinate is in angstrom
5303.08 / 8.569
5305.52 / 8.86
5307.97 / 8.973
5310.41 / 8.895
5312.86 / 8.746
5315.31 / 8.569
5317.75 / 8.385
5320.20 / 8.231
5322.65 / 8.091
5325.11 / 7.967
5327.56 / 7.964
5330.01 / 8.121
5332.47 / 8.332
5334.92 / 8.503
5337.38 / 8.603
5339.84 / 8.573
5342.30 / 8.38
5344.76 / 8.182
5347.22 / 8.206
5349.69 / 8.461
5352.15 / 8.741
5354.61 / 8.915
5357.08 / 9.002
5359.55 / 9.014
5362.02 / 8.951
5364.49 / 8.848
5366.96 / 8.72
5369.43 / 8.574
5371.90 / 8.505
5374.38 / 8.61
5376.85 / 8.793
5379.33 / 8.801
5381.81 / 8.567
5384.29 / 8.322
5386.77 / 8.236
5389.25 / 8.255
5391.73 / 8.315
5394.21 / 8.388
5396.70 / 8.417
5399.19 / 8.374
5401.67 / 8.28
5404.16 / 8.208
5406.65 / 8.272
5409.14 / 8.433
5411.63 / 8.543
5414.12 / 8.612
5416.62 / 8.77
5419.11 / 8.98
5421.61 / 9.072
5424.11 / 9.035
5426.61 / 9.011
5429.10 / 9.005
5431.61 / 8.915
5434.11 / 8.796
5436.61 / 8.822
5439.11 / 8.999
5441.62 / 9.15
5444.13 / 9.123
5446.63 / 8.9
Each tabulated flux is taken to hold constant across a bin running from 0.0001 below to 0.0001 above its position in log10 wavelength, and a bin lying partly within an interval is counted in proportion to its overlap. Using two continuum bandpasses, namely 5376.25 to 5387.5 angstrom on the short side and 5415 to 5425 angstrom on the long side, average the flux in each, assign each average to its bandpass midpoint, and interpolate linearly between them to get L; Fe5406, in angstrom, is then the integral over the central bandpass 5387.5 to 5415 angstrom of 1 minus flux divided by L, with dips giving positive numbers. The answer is 1.18 angstrom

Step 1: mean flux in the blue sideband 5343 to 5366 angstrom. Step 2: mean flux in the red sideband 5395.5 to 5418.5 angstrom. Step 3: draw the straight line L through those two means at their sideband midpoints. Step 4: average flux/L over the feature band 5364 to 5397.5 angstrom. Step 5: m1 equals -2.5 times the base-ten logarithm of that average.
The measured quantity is 0.01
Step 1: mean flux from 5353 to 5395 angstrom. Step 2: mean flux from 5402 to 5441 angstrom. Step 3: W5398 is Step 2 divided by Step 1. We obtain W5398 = 1.0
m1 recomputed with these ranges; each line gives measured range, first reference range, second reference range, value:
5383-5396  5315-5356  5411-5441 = 0.047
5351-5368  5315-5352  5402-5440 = -0.056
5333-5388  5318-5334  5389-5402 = -0.047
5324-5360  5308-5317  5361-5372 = 0.037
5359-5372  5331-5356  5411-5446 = -0.023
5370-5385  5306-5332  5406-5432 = 0.003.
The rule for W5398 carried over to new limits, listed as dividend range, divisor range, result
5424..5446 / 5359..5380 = 1.03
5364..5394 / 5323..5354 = 1.02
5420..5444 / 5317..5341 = 1.09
